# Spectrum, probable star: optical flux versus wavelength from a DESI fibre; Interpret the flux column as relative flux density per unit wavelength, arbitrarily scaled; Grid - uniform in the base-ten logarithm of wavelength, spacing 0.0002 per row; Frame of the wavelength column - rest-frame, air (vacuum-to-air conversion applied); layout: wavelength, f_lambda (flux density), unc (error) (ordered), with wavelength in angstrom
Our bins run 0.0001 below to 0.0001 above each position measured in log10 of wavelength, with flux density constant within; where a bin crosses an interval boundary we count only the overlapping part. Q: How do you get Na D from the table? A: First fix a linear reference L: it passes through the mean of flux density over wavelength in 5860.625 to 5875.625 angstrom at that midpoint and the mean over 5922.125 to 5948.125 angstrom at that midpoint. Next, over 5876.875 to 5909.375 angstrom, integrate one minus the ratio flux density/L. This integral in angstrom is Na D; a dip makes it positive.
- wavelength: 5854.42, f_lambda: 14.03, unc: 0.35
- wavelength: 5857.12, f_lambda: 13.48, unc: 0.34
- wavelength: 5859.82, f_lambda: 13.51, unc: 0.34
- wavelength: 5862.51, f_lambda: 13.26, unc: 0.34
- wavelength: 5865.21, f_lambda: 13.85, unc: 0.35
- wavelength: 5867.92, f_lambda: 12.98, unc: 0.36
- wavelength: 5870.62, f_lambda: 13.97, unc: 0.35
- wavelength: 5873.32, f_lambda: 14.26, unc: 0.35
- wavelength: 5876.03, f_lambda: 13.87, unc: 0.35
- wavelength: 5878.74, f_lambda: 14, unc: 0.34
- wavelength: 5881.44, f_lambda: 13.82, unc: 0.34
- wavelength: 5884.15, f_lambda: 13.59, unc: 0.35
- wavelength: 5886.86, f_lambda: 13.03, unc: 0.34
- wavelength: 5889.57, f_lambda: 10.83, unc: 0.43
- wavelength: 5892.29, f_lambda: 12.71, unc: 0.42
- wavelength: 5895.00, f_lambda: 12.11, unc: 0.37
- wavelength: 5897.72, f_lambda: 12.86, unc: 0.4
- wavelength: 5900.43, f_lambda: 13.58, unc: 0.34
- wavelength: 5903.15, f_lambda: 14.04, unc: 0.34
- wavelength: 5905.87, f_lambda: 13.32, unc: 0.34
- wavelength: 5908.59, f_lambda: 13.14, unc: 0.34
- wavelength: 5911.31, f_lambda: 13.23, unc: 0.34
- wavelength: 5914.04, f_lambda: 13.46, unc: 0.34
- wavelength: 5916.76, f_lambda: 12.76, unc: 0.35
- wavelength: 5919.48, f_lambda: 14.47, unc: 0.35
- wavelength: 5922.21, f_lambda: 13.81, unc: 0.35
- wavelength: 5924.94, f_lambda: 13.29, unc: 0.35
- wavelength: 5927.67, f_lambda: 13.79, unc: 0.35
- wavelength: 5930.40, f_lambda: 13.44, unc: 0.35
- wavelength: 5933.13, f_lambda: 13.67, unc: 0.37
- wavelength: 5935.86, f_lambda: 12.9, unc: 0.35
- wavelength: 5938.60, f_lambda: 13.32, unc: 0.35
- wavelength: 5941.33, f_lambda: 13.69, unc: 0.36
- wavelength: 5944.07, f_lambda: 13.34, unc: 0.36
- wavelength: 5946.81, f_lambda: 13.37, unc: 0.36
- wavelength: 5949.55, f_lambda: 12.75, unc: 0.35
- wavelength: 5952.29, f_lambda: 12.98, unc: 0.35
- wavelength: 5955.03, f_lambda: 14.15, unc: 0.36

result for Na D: 1.2 angstrom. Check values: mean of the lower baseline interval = 13.7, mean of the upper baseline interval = 13.4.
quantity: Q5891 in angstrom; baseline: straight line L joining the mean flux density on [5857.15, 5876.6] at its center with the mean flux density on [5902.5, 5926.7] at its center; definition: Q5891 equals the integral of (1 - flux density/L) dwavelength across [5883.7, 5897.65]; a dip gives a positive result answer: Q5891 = 1.2 angstrom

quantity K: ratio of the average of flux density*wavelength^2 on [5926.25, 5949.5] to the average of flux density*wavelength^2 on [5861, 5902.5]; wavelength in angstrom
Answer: 1.0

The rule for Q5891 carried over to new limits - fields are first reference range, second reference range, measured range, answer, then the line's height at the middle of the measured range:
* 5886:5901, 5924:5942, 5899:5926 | -1.2 angstrom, 12.9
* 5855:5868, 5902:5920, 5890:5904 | 0.6 angstrom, 13.5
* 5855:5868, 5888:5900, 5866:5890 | -1.1 angstrom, 12.9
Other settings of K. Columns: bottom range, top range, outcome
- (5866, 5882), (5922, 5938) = 0.99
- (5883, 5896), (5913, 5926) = 1.10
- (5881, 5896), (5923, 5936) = 1.08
